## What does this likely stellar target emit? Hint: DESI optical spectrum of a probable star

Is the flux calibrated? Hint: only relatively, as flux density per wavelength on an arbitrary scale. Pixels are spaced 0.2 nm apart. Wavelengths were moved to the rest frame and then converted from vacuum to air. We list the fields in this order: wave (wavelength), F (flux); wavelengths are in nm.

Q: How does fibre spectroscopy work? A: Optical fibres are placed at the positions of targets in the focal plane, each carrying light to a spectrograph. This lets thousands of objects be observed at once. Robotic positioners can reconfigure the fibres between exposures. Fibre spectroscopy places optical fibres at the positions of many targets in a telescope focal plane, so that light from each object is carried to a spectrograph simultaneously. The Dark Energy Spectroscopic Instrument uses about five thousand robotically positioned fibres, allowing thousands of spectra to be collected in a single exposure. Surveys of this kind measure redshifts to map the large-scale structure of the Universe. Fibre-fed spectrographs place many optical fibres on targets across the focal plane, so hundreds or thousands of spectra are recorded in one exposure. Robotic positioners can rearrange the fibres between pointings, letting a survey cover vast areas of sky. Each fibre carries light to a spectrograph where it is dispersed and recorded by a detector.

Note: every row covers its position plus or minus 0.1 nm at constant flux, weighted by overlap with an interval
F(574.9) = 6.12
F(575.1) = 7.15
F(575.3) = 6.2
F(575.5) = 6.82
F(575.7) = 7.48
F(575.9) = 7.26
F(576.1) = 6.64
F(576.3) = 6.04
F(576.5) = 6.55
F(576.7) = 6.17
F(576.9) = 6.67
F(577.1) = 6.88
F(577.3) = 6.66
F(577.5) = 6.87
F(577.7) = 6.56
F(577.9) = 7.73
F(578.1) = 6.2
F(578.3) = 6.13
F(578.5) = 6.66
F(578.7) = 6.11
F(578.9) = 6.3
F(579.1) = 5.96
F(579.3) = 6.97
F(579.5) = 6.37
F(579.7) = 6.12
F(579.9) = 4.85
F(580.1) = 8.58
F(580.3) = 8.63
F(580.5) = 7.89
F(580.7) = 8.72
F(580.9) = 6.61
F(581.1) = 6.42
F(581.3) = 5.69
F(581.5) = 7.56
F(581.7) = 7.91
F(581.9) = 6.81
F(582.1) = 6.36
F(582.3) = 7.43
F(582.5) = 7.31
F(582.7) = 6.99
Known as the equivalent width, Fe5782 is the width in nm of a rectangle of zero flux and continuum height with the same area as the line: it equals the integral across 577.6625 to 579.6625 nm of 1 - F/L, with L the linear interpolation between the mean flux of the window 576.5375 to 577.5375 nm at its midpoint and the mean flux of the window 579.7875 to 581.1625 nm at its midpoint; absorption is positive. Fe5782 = 0.144 nm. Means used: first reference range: 6.63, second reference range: 7.4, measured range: 6.49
